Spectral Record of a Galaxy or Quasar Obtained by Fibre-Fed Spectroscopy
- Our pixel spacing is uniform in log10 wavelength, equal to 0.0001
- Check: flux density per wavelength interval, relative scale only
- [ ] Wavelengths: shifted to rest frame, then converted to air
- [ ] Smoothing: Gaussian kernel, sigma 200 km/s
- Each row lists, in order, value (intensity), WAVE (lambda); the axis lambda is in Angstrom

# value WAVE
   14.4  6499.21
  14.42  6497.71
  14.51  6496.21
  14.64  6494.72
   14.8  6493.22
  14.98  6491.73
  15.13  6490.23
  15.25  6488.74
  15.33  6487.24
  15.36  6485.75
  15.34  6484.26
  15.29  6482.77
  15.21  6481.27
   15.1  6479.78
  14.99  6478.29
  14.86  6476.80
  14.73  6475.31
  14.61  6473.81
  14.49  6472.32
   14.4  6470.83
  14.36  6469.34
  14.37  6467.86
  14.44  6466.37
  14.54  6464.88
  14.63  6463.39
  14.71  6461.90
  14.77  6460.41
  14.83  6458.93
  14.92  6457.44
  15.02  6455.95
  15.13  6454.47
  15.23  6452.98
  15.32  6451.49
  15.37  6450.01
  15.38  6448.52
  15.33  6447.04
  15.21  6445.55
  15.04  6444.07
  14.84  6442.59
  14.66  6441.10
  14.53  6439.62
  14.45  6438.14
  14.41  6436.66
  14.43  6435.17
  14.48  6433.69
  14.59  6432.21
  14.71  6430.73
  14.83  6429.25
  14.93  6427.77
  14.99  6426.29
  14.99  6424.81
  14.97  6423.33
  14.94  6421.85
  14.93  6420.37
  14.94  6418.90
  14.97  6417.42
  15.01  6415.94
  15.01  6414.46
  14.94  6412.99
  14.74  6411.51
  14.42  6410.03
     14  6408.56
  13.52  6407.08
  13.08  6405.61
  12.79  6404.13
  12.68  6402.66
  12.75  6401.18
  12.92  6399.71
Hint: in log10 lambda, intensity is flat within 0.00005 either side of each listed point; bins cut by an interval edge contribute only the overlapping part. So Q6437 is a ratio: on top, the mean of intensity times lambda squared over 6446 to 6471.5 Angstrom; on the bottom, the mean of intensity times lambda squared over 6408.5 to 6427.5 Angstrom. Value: 1.0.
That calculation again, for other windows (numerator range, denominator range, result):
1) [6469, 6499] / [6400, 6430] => 1.06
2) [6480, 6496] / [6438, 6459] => 1.02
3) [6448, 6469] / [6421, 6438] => 1.02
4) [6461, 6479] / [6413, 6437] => 1.00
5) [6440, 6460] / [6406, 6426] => 1.04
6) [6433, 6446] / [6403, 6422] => 1.03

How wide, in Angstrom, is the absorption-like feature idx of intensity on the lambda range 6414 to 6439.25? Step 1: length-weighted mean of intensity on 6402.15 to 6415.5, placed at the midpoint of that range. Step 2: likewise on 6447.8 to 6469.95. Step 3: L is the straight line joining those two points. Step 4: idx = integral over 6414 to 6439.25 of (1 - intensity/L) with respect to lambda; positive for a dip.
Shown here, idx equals -0.9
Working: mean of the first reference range 14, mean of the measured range 14.8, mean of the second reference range 14.9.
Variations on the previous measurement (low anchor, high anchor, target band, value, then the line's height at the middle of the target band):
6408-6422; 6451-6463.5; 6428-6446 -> 0.2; 14.9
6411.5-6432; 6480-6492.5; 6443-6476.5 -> 0.5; 15.1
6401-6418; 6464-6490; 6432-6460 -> -0.8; 14.5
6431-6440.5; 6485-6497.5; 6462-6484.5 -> 0.1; 14.8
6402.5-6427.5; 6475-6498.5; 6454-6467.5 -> 0.0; 14.8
